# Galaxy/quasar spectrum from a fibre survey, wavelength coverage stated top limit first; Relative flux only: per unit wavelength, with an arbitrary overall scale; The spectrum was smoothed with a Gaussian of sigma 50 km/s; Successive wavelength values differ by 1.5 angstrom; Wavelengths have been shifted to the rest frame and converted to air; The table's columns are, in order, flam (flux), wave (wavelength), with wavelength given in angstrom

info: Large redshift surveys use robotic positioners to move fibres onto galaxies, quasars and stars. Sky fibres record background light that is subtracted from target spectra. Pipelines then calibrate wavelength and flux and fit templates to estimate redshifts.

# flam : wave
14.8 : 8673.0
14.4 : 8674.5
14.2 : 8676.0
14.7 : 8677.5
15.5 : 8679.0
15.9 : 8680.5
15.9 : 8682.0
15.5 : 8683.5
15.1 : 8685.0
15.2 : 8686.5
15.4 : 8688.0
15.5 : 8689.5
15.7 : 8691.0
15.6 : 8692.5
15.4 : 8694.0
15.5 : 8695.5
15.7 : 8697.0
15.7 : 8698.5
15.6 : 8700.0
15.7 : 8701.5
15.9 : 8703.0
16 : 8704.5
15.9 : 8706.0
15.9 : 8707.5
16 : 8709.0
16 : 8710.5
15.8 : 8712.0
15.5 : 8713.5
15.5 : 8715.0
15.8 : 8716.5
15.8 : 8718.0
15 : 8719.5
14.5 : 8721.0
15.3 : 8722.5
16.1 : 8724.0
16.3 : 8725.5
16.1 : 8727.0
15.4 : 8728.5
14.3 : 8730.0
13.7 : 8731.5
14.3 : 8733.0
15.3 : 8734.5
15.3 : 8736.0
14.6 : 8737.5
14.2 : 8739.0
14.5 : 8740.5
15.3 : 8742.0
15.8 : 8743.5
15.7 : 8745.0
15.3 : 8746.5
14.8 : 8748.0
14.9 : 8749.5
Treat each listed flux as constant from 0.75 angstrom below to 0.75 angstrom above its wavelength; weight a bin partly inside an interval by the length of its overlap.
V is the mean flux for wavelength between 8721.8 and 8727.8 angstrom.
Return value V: 16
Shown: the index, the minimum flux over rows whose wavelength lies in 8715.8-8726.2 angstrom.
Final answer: 14.5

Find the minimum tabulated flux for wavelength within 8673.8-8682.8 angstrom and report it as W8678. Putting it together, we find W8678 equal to 14.2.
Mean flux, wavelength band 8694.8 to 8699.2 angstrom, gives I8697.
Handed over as 15.6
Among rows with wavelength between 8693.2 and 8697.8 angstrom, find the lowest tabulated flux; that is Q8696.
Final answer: 15.4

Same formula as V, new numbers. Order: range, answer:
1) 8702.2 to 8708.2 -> 15.9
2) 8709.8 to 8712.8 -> 15.9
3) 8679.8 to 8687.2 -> 15.5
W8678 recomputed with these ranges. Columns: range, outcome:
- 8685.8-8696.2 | 15.2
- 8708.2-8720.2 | 15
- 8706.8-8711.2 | 15.9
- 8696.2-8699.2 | 15.7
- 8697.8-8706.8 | 15.6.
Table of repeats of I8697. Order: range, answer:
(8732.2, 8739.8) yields 14.7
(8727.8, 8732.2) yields 14.5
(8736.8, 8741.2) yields 14.4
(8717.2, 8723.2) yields 15.2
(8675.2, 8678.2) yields 14.4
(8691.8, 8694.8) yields 15.5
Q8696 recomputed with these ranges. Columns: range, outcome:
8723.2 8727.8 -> 16.1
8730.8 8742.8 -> 13.7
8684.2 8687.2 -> 15.1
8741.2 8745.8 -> 15.3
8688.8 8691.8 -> 15.5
